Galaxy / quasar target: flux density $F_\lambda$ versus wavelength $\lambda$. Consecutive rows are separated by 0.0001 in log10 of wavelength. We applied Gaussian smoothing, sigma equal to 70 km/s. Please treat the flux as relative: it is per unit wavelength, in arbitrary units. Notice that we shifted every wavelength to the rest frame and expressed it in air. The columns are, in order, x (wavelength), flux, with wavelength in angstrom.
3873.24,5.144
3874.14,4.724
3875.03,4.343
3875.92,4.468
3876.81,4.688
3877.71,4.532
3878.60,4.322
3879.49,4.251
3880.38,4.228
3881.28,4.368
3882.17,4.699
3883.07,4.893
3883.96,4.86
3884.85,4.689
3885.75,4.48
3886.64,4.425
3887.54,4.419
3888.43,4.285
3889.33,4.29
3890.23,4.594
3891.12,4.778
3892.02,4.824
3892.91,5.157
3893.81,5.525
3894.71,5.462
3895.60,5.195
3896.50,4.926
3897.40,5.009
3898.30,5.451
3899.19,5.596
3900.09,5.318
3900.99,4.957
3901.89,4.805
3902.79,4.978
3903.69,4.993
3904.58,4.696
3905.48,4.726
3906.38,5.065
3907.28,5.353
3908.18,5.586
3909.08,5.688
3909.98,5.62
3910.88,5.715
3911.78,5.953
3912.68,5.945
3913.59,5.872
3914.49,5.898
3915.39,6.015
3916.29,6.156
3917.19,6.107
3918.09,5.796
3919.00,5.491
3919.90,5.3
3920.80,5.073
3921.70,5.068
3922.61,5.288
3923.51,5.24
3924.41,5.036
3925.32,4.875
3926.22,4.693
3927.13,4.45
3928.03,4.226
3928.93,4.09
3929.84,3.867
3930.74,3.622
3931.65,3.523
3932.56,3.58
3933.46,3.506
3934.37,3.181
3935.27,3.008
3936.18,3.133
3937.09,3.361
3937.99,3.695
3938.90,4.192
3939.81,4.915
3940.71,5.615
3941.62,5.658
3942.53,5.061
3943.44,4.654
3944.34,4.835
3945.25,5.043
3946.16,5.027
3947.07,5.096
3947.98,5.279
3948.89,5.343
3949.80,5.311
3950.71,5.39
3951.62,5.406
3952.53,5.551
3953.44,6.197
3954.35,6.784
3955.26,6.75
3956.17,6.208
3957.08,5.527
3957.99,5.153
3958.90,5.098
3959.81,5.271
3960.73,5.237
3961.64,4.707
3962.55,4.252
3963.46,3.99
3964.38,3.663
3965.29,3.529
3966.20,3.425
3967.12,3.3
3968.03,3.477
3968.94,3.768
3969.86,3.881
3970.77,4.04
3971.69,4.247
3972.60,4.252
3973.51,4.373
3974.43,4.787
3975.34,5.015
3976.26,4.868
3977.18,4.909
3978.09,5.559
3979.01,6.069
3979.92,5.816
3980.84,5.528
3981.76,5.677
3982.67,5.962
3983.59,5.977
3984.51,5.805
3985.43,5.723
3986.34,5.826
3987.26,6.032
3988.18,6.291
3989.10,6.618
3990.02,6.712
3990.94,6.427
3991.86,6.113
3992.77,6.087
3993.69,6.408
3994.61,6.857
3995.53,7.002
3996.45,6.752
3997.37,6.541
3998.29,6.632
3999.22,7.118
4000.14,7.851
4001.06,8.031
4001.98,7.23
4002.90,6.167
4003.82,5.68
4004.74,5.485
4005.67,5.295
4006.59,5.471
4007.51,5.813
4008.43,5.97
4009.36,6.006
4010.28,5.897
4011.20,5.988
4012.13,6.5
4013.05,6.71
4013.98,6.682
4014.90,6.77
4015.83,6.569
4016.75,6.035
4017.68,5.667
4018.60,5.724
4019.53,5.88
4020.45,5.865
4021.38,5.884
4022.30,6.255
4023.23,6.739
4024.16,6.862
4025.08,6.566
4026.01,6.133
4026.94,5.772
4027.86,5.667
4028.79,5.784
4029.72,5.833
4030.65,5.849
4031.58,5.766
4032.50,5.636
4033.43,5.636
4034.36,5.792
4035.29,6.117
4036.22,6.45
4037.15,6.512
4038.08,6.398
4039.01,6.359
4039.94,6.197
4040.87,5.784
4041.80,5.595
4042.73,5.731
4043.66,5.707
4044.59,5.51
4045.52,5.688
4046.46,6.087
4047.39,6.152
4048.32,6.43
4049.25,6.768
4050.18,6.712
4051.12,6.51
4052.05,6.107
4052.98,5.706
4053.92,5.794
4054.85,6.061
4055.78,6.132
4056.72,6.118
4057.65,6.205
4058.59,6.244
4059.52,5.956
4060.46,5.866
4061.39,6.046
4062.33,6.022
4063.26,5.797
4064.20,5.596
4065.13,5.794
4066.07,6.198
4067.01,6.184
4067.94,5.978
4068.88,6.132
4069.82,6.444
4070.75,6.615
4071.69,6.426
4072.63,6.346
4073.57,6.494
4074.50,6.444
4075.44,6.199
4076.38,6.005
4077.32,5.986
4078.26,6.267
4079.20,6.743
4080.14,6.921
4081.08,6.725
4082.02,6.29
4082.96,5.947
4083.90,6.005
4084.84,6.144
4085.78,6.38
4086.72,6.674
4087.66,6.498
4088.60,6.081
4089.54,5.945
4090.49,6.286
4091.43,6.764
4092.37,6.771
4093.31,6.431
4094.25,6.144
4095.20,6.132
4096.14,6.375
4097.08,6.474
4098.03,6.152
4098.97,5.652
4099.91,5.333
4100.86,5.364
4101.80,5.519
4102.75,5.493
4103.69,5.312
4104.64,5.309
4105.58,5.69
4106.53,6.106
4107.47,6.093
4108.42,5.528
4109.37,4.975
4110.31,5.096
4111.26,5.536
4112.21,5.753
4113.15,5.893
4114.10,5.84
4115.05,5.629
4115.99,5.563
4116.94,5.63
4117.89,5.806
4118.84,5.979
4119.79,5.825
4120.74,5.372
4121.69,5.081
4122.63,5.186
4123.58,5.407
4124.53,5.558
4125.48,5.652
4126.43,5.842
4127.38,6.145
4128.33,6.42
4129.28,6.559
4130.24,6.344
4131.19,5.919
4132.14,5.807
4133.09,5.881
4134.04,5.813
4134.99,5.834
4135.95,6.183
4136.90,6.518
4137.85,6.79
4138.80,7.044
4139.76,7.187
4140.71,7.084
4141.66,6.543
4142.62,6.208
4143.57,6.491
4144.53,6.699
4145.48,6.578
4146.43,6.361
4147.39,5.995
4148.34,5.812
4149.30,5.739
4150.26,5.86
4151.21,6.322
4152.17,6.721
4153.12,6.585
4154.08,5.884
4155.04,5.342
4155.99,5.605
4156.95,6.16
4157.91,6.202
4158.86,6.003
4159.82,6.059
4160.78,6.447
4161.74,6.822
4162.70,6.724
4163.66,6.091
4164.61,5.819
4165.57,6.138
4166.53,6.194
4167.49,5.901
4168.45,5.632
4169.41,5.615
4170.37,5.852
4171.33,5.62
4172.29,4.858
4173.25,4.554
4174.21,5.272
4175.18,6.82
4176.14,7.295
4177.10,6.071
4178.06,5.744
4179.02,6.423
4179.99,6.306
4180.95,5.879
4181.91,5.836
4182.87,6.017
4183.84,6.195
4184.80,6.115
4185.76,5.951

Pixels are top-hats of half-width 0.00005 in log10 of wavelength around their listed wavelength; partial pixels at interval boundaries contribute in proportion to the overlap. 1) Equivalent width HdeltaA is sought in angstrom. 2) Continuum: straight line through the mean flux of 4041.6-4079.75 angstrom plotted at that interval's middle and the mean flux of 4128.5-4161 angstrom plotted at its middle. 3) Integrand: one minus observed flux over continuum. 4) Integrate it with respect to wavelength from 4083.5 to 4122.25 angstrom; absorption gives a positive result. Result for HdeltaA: 2.0 angstrom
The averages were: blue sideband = 6.12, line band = 5.87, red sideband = 6.25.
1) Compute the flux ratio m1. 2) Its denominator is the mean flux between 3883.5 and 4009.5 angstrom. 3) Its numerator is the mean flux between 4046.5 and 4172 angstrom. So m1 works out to 1.2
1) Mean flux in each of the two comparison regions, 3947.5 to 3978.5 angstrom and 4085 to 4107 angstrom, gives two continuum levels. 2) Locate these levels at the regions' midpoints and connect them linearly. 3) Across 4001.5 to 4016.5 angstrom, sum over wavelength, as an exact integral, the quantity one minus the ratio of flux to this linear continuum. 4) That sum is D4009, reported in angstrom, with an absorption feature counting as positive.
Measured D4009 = -2.5 angstrom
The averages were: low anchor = 4.84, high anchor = 6.04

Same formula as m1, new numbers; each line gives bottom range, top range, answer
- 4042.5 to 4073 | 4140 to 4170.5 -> 1.01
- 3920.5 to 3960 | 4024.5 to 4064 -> 1.25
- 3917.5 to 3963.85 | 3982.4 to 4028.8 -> 1.30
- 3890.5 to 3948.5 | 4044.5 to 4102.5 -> 1.25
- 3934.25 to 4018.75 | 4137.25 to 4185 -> 1.13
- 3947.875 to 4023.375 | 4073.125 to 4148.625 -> 1.07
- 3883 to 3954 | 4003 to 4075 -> 1.23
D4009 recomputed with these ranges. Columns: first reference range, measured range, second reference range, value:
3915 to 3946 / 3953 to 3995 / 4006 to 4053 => 0.1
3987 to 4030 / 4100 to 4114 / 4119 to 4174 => 1.3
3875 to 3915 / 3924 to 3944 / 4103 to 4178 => 3.7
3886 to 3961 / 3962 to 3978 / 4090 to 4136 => 3.3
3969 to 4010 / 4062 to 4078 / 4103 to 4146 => -0.7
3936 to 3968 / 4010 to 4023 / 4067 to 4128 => -2.0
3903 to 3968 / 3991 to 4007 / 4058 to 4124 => -3.5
